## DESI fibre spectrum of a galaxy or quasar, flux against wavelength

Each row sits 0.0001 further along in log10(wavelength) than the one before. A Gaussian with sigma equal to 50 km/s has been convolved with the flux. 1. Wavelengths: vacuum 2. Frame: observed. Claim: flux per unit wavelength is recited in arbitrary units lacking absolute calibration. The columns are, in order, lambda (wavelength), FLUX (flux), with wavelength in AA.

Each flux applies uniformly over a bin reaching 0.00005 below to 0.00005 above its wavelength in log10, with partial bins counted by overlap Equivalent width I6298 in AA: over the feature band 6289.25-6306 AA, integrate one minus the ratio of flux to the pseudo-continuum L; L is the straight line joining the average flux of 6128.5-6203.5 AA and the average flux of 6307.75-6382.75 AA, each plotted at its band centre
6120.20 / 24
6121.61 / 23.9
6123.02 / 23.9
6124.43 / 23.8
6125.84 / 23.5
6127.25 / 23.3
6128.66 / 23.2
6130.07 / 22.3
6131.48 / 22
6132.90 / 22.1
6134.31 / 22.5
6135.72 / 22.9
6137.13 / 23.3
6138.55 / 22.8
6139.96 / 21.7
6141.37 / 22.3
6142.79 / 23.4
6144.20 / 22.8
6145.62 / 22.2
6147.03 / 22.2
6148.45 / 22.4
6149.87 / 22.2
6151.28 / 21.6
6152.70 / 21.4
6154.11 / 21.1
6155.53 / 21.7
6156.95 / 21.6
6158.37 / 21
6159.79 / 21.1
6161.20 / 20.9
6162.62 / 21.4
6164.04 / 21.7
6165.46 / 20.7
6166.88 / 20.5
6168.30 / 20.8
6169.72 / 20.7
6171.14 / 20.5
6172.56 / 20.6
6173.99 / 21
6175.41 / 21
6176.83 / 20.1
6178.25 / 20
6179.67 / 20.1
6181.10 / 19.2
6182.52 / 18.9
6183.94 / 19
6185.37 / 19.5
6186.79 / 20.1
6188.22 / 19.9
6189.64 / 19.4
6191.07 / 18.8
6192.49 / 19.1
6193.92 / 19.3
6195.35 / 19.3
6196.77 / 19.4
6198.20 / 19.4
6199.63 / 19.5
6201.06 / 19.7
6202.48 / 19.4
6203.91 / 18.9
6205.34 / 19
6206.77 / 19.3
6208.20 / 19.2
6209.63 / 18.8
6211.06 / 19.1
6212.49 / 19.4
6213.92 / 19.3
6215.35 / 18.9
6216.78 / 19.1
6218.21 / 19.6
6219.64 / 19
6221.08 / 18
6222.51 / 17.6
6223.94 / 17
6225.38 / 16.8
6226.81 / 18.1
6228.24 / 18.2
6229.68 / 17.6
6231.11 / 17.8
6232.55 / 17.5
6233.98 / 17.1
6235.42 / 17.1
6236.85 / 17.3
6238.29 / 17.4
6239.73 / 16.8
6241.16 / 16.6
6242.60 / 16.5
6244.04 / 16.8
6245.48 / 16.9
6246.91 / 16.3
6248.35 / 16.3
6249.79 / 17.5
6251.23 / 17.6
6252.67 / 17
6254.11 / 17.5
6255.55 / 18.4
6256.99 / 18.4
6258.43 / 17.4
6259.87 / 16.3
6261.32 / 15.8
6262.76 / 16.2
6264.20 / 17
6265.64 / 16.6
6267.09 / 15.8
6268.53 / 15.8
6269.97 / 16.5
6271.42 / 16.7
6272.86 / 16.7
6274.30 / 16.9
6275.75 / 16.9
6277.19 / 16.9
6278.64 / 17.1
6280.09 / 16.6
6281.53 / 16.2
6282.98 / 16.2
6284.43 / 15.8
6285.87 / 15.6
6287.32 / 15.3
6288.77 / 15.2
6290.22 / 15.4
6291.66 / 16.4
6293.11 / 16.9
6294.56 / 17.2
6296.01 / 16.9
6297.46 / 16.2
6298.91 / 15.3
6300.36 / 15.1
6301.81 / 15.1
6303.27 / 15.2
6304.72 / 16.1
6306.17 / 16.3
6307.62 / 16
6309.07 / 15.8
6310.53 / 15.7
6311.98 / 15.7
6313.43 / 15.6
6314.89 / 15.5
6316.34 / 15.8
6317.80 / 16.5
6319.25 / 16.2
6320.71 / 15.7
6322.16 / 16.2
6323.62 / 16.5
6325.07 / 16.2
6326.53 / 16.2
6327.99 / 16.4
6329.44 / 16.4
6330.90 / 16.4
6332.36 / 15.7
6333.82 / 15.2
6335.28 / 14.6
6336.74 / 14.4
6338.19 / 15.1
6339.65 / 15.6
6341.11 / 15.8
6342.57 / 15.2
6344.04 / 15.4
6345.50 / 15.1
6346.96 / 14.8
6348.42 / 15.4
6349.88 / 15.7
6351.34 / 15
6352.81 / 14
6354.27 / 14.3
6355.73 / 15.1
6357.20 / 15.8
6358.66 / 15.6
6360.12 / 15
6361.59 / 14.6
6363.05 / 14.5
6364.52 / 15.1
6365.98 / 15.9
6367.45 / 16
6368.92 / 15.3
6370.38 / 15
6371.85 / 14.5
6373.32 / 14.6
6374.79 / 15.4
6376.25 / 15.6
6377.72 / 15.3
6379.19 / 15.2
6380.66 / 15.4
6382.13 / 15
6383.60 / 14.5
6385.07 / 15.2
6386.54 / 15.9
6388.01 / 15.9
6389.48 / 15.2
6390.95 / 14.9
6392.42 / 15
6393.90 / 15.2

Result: 0.90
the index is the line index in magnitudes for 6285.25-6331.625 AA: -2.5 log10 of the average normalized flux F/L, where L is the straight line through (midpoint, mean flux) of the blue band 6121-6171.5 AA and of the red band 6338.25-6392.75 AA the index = 0.07 mag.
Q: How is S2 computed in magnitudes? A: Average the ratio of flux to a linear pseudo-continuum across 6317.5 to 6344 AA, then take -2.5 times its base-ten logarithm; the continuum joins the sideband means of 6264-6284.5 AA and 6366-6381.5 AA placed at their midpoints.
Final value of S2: 0.00 mag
